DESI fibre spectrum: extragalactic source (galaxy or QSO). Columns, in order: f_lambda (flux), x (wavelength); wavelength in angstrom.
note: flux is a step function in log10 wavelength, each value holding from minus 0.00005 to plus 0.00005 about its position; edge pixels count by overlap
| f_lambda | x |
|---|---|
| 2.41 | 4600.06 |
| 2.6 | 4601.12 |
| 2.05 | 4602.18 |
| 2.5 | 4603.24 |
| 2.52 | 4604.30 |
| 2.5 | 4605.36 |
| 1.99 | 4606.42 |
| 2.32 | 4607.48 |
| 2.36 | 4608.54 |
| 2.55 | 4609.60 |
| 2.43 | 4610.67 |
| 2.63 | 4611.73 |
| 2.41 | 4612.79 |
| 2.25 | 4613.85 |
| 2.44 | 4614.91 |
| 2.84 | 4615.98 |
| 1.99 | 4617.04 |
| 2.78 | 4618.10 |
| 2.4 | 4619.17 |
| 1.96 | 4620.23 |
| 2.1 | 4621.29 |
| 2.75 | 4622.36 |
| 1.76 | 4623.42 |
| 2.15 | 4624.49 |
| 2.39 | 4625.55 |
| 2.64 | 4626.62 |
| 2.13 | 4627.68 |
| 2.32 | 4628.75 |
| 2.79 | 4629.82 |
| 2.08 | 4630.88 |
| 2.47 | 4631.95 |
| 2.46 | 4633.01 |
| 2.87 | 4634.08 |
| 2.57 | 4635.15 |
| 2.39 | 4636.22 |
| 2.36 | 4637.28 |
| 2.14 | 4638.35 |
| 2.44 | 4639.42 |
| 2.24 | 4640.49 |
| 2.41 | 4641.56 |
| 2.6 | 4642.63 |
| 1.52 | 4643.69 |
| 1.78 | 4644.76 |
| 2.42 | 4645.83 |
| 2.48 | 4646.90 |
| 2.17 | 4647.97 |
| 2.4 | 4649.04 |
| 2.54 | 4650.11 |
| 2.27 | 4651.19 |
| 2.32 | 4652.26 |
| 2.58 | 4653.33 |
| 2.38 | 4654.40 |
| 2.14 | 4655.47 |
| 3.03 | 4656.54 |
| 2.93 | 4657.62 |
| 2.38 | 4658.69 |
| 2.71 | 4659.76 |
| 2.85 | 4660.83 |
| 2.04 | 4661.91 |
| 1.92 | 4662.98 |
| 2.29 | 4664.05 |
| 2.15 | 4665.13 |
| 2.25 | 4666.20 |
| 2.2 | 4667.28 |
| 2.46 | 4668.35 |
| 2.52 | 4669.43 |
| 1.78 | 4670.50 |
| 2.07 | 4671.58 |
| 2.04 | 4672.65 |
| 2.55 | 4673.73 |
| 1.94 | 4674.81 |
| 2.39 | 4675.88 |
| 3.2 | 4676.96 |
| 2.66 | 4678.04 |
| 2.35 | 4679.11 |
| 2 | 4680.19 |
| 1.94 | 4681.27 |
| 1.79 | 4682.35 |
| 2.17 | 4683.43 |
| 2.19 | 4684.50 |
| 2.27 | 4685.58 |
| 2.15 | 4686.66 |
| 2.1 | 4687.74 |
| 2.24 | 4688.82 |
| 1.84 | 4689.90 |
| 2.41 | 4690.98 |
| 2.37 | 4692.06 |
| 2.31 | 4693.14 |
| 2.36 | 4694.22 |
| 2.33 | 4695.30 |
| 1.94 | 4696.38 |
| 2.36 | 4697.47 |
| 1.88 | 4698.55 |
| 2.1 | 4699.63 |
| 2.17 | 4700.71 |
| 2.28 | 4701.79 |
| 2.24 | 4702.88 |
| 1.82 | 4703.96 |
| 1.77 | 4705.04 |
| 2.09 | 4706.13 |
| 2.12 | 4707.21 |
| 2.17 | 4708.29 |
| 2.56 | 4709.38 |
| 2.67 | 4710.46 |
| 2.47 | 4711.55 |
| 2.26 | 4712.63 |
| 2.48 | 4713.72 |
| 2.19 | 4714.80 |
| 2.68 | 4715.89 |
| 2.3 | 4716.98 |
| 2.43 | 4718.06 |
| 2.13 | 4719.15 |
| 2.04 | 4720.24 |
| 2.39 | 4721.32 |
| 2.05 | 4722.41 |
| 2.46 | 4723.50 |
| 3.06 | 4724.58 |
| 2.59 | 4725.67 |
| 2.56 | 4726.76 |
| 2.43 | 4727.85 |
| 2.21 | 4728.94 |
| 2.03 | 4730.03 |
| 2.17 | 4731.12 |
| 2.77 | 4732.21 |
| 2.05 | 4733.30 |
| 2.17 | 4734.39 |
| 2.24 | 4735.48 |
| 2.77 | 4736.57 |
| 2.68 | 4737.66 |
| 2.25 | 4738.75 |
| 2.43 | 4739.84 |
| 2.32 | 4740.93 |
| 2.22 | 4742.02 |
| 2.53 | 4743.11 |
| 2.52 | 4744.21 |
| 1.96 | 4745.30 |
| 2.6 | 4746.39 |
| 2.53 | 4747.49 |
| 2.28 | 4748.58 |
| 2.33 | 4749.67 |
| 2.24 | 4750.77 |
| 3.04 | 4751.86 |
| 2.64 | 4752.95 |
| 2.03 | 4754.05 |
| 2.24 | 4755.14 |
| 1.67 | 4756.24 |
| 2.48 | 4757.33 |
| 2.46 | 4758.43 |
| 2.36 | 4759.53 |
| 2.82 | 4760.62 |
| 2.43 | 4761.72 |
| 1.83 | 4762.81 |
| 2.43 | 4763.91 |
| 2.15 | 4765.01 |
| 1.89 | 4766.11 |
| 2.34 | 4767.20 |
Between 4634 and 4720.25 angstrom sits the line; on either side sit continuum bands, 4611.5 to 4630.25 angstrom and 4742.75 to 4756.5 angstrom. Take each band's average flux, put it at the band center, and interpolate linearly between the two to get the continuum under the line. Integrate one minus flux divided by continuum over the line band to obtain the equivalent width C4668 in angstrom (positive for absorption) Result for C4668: 2.9 angstrom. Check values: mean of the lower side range 2.37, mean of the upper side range 2.37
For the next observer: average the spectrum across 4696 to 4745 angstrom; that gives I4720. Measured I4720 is 2.31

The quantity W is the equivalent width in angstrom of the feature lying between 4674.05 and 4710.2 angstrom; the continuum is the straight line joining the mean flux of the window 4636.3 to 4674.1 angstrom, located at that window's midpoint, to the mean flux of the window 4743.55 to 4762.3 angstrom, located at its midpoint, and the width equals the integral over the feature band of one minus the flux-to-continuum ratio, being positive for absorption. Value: 2.2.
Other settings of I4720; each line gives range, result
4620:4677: 2.34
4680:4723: 2.2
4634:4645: 2.29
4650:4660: 2.52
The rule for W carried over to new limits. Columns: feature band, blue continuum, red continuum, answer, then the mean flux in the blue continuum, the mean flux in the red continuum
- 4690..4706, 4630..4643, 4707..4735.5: 1.5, 2.43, 2.36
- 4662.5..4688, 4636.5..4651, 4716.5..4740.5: 0.9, 2.27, 2.37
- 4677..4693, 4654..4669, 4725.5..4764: 1.2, 2.41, 2.37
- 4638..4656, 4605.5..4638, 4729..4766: 0.7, 2.39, 2.35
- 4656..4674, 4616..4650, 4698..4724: -0.5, 2.33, 2.24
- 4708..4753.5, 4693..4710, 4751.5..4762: -2.3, 2.16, 2.41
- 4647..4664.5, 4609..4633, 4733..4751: -0.5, 2.38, 2.37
